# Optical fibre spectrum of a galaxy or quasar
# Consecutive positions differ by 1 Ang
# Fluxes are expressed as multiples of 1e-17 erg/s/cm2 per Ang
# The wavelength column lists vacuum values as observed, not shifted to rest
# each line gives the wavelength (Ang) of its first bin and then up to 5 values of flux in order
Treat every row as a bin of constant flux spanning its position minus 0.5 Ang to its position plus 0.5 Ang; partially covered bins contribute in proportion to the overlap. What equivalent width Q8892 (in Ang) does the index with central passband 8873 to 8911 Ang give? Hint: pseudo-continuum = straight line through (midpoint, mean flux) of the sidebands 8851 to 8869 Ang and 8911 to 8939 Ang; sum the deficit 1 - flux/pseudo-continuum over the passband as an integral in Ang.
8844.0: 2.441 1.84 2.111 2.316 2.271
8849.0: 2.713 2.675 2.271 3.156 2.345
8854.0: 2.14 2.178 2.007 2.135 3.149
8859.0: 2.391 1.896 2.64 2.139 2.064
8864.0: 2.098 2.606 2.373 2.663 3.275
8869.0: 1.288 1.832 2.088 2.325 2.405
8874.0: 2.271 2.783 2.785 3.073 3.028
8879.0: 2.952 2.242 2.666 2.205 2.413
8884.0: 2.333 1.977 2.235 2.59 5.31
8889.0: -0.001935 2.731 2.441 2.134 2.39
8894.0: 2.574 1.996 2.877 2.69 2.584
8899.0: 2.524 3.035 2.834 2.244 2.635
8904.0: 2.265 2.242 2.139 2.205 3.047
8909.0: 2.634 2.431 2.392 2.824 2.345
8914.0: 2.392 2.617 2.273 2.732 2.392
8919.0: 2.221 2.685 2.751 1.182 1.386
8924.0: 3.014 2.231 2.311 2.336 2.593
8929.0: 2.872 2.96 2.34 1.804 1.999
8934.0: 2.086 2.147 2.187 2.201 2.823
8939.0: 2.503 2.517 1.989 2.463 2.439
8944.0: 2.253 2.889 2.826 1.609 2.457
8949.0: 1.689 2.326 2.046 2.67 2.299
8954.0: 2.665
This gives -2.35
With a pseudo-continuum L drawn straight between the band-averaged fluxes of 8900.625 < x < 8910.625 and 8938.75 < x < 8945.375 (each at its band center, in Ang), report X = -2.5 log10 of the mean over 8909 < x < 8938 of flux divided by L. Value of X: 0.04 mag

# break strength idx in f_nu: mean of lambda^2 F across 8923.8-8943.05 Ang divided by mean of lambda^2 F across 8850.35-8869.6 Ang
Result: 1.0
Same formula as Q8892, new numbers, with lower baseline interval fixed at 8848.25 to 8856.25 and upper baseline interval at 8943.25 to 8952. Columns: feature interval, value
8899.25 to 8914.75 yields -1.0 Ang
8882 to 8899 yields -0.5 Ang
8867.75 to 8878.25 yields -0.1 Ang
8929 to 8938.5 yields 0.0 Ang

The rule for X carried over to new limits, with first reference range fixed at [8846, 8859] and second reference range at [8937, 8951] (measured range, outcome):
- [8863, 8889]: -0.037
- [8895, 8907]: -0.056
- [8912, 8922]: -0.030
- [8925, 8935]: 0.006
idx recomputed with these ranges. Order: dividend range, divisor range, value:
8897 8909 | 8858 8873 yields 1.11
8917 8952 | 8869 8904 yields 0.94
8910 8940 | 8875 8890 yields 0.93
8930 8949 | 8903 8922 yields 0.95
